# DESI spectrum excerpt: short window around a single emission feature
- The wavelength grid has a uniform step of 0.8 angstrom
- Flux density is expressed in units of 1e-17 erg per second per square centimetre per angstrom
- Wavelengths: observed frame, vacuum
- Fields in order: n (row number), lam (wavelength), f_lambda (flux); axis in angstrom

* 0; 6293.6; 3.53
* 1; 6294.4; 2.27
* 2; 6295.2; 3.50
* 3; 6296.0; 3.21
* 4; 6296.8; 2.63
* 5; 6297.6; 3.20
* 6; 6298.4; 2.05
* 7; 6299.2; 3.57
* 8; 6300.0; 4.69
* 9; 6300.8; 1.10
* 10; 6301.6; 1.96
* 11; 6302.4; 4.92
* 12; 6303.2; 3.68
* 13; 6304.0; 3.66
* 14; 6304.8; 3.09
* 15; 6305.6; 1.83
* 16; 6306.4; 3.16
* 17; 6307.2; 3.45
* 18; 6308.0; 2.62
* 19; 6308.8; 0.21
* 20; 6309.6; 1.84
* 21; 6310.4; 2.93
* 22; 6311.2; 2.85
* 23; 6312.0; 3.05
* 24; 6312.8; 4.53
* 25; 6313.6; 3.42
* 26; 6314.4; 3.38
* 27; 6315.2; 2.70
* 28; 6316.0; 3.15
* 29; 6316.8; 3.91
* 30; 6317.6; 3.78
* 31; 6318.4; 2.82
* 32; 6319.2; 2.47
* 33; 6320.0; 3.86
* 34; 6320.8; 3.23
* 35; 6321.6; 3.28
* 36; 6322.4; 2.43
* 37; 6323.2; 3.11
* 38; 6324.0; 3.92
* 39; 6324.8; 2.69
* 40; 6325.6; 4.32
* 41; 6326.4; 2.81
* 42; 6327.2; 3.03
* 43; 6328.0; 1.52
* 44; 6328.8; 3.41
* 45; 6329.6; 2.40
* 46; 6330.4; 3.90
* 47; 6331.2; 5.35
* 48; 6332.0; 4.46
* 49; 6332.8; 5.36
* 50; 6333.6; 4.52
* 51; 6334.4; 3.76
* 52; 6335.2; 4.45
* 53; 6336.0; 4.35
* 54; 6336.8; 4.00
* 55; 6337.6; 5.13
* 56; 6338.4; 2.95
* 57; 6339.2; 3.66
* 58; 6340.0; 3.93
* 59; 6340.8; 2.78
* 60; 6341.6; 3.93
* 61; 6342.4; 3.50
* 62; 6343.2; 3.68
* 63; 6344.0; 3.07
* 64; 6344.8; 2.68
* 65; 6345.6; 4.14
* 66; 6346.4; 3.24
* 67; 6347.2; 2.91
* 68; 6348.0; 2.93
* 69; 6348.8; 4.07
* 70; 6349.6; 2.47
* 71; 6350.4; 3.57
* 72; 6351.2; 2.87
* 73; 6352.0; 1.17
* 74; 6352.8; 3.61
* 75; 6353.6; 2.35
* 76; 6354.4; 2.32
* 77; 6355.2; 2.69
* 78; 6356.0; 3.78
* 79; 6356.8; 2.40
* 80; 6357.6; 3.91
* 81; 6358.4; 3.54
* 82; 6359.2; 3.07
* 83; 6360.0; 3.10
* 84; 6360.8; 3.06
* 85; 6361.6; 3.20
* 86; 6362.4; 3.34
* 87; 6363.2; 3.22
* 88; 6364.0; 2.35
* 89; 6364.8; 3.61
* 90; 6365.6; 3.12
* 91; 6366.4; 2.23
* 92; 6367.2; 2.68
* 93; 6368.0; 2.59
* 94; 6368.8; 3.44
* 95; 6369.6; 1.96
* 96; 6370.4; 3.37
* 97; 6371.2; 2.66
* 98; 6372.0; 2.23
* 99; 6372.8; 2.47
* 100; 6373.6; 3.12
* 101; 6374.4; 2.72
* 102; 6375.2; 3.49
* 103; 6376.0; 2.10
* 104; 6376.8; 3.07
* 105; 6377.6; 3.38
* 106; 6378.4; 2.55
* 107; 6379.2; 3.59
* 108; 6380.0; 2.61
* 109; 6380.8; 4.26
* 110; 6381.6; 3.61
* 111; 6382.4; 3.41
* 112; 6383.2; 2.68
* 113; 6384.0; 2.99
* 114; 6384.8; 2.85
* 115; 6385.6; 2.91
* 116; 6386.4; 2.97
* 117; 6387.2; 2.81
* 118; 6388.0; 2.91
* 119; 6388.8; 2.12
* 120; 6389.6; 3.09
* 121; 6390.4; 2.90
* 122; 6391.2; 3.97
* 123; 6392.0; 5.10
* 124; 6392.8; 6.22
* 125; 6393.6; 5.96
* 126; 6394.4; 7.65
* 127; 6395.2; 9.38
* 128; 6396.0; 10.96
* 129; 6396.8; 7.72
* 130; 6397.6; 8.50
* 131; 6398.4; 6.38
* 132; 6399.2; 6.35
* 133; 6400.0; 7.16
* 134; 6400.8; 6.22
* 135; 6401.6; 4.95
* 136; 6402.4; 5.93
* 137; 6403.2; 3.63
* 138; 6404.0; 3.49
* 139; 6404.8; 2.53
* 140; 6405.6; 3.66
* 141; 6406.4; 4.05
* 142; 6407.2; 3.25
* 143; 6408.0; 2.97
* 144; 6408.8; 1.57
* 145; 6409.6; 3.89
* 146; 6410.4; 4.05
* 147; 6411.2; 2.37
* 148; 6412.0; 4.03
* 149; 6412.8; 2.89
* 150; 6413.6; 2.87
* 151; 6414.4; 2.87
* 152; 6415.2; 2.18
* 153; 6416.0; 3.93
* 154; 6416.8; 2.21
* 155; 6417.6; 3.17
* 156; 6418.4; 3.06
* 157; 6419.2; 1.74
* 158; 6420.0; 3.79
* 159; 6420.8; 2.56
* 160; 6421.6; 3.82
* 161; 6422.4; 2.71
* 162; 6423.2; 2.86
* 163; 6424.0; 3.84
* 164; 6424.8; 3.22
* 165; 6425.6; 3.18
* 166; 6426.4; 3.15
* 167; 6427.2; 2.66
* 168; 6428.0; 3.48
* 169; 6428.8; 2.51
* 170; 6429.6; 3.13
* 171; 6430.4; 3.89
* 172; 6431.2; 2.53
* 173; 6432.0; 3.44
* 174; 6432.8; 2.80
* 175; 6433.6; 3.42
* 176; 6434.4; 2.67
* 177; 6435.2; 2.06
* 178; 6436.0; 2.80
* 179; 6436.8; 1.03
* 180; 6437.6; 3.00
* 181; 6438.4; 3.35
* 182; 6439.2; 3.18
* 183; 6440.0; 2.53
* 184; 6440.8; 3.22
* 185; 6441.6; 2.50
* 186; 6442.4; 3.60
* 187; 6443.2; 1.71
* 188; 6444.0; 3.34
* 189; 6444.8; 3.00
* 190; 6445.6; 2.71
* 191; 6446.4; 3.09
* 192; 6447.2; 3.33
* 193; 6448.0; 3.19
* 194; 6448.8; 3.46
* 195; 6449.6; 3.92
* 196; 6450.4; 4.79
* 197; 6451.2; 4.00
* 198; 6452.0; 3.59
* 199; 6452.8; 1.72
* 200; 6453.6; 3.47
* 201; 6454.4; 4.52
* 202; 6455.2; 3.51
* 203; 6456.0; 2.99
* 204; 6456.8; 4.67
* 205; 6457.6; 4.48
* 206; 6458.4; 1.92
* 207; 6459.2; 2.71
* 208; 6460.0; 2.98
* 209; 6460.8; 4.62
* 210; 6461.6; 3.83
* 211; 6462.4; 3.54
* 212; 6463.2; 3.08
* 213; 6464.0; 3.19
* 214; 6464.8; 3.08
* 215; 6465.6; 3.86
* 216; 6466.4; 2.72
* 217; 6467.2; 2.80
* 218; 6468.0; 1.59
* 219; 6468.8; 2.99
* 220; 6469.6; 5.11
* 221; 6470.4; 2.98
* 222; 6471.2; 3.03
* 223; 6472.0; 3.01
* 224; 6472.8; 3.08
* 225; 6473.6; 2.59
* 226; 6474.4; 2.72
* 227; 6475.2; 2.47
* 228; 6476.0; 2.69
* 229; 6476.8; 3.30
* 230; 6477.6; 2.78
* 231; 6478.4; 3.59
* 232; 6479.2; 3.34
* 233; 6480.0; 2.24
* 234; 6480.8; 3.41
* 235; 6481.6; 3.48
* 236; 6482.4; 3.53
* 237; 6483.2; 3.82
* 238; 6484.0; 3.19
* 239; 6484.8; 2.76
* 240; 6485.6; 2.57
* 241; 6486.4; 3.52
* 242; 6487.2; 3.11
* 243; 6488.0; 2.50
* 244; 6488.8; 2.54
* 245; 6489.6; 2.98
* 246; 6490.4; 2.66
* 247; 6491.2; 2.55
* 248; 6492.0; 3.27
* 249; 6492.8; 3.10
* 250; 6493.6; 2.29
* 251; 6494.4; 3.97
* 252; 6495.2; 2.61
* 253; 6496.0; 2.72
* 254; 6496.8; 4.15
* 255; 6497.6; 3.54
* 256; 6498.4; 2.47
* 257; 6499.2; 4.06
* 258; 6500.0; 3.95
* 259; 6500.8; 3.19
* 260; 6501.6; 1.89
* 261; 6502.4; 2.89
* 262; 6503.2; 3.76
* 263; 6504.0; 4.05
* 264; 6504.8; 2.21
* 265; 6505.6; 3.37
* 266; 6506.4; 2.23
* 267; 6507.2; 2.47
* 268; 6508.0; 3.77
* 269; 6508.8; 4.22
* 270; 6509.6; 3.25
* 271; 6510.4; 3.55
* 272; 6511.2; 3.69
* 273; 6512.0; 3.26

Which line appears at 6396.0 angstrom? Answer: [O III] 5007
